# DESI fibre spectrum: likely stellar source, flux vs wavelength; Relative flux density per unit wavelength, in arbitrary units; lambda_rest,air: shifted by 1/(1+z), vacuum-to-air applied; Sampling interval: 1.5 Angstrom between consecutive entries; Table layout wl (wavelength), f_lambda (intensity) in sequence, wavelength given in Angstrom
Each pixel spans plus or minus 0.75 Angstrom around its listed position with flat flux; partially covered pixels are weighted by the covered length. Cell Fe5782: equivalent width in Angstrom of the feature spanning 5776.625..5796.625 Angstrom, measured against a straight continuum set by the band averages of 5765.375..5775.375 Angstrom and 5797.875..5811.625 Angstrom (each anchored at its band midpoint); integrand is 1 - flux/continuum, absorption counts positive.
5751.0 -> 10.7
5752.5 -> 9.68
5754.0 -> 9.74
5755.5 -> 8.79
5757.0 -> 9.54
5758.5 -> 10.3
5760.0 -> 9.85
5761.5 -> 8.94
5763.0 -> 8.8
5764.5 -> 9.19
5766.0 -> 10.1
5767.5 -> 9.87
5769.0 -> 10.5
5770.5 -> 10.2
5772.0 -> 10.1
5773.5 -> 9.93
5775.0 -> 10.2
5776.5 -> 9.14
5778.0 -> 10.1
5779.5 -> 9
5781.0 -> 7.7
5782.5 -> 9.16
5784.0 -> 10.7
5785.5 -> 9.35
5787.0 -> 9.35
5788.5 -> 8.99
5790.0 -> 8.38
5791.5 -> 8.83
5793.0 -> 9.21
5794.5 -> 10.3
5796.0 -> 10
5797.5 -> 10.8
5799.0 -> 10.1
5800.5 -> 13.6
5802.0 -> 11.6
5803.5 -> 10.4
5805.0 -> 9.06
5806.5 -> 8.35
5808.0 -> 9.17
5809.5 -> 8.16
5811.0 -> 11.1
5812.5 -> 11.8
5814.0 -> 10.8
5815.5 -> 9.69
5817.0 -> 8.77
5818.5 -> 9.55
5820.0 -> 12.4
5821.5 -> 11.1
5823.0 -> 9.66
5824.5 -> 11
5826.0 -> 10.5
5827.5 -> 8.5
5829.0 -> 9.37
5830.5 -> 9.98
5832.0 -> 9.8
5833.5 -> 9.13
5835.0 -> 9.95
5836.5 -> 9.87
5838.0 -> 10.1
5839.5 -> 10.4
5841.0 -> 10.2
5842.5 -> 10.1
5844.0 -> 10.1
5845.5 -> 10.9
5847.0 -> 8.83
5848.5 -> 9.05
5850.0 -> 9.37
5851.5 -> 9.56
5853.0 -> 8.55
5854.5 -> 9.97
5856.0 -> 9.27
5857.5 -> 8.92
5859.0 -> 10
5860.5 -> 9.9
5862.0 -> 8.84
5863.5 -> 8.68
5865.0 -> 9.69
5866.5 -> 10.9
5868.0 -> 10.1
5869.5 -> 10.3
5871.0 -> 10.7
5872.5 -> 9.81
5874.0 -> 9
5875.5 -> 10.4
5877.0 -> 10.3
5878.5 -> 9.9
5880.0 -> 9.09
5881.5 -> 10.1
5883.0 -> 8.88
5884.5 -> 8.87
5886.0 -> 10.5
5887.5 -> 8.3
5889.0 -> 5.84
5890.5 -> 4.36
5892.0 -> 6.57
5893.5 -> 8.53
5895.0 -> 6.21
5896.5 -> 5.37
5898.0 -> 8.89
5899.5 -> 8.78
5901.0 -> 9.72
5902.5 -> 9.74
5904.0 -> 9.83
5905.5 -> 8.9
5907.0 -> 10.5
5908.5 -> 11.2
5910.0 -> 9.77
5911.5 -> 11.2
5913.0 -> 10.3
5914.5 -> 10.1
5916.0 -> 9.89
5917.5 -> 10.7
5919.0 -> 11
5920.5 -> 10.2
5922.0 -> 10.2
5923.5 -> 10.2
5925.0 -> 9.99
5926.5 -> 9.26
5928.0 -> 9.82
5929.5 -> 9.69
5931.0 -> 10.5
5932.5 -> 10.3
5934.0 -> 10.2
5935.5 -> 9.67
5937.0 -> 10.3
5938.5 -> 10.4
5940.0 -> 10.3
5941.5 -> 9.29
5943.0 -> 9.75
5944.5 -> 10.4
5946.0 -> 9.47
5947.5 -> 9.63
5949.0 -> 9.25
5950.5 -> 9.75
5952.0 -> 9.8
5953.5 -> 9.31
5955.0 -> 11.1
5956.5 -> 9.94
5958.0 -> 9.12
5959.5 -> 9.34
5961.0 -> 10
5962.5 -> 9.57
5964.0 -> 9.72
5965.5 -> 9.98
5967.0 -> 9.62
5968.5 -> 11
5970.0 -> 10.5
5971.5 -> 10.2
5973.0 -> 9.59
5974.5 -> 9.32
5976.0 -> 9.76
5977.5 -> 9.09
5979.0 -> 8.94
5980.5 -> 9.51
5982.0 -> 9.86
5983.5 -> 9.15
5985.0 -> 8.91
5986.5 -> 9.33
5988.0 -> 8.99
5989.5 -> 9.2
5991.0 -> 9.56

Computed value 1.7 Angstrom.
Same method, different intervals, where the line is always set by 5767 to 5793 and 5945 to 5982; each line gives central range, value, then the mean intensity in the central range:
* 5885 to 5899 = 3.5 Angstrom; 7.23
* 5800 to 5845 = -2.7 Angstrom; 10.1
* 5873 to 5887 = 0.0 Angstrom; 9.65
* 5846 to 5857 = 0.4 Angstrom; 9.26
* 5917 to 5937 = -0.9 Angstrom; 10.1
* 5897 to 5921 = -0.8 Angstrom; 9.99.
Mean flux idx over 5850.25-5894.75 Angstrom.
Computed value 9.14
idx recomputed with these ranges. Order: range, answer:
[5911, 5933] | 10.2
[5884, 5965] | 9.48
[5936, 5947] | 9.97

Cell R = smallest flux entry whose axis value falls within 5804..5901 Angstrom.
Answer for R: 4.36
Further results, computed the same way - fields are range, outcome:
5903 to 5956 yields 8.9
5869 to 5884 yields 8.88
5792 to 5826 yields 8.16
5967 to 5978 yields 9.09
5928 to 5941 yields 9.67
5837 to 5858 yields 8.55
